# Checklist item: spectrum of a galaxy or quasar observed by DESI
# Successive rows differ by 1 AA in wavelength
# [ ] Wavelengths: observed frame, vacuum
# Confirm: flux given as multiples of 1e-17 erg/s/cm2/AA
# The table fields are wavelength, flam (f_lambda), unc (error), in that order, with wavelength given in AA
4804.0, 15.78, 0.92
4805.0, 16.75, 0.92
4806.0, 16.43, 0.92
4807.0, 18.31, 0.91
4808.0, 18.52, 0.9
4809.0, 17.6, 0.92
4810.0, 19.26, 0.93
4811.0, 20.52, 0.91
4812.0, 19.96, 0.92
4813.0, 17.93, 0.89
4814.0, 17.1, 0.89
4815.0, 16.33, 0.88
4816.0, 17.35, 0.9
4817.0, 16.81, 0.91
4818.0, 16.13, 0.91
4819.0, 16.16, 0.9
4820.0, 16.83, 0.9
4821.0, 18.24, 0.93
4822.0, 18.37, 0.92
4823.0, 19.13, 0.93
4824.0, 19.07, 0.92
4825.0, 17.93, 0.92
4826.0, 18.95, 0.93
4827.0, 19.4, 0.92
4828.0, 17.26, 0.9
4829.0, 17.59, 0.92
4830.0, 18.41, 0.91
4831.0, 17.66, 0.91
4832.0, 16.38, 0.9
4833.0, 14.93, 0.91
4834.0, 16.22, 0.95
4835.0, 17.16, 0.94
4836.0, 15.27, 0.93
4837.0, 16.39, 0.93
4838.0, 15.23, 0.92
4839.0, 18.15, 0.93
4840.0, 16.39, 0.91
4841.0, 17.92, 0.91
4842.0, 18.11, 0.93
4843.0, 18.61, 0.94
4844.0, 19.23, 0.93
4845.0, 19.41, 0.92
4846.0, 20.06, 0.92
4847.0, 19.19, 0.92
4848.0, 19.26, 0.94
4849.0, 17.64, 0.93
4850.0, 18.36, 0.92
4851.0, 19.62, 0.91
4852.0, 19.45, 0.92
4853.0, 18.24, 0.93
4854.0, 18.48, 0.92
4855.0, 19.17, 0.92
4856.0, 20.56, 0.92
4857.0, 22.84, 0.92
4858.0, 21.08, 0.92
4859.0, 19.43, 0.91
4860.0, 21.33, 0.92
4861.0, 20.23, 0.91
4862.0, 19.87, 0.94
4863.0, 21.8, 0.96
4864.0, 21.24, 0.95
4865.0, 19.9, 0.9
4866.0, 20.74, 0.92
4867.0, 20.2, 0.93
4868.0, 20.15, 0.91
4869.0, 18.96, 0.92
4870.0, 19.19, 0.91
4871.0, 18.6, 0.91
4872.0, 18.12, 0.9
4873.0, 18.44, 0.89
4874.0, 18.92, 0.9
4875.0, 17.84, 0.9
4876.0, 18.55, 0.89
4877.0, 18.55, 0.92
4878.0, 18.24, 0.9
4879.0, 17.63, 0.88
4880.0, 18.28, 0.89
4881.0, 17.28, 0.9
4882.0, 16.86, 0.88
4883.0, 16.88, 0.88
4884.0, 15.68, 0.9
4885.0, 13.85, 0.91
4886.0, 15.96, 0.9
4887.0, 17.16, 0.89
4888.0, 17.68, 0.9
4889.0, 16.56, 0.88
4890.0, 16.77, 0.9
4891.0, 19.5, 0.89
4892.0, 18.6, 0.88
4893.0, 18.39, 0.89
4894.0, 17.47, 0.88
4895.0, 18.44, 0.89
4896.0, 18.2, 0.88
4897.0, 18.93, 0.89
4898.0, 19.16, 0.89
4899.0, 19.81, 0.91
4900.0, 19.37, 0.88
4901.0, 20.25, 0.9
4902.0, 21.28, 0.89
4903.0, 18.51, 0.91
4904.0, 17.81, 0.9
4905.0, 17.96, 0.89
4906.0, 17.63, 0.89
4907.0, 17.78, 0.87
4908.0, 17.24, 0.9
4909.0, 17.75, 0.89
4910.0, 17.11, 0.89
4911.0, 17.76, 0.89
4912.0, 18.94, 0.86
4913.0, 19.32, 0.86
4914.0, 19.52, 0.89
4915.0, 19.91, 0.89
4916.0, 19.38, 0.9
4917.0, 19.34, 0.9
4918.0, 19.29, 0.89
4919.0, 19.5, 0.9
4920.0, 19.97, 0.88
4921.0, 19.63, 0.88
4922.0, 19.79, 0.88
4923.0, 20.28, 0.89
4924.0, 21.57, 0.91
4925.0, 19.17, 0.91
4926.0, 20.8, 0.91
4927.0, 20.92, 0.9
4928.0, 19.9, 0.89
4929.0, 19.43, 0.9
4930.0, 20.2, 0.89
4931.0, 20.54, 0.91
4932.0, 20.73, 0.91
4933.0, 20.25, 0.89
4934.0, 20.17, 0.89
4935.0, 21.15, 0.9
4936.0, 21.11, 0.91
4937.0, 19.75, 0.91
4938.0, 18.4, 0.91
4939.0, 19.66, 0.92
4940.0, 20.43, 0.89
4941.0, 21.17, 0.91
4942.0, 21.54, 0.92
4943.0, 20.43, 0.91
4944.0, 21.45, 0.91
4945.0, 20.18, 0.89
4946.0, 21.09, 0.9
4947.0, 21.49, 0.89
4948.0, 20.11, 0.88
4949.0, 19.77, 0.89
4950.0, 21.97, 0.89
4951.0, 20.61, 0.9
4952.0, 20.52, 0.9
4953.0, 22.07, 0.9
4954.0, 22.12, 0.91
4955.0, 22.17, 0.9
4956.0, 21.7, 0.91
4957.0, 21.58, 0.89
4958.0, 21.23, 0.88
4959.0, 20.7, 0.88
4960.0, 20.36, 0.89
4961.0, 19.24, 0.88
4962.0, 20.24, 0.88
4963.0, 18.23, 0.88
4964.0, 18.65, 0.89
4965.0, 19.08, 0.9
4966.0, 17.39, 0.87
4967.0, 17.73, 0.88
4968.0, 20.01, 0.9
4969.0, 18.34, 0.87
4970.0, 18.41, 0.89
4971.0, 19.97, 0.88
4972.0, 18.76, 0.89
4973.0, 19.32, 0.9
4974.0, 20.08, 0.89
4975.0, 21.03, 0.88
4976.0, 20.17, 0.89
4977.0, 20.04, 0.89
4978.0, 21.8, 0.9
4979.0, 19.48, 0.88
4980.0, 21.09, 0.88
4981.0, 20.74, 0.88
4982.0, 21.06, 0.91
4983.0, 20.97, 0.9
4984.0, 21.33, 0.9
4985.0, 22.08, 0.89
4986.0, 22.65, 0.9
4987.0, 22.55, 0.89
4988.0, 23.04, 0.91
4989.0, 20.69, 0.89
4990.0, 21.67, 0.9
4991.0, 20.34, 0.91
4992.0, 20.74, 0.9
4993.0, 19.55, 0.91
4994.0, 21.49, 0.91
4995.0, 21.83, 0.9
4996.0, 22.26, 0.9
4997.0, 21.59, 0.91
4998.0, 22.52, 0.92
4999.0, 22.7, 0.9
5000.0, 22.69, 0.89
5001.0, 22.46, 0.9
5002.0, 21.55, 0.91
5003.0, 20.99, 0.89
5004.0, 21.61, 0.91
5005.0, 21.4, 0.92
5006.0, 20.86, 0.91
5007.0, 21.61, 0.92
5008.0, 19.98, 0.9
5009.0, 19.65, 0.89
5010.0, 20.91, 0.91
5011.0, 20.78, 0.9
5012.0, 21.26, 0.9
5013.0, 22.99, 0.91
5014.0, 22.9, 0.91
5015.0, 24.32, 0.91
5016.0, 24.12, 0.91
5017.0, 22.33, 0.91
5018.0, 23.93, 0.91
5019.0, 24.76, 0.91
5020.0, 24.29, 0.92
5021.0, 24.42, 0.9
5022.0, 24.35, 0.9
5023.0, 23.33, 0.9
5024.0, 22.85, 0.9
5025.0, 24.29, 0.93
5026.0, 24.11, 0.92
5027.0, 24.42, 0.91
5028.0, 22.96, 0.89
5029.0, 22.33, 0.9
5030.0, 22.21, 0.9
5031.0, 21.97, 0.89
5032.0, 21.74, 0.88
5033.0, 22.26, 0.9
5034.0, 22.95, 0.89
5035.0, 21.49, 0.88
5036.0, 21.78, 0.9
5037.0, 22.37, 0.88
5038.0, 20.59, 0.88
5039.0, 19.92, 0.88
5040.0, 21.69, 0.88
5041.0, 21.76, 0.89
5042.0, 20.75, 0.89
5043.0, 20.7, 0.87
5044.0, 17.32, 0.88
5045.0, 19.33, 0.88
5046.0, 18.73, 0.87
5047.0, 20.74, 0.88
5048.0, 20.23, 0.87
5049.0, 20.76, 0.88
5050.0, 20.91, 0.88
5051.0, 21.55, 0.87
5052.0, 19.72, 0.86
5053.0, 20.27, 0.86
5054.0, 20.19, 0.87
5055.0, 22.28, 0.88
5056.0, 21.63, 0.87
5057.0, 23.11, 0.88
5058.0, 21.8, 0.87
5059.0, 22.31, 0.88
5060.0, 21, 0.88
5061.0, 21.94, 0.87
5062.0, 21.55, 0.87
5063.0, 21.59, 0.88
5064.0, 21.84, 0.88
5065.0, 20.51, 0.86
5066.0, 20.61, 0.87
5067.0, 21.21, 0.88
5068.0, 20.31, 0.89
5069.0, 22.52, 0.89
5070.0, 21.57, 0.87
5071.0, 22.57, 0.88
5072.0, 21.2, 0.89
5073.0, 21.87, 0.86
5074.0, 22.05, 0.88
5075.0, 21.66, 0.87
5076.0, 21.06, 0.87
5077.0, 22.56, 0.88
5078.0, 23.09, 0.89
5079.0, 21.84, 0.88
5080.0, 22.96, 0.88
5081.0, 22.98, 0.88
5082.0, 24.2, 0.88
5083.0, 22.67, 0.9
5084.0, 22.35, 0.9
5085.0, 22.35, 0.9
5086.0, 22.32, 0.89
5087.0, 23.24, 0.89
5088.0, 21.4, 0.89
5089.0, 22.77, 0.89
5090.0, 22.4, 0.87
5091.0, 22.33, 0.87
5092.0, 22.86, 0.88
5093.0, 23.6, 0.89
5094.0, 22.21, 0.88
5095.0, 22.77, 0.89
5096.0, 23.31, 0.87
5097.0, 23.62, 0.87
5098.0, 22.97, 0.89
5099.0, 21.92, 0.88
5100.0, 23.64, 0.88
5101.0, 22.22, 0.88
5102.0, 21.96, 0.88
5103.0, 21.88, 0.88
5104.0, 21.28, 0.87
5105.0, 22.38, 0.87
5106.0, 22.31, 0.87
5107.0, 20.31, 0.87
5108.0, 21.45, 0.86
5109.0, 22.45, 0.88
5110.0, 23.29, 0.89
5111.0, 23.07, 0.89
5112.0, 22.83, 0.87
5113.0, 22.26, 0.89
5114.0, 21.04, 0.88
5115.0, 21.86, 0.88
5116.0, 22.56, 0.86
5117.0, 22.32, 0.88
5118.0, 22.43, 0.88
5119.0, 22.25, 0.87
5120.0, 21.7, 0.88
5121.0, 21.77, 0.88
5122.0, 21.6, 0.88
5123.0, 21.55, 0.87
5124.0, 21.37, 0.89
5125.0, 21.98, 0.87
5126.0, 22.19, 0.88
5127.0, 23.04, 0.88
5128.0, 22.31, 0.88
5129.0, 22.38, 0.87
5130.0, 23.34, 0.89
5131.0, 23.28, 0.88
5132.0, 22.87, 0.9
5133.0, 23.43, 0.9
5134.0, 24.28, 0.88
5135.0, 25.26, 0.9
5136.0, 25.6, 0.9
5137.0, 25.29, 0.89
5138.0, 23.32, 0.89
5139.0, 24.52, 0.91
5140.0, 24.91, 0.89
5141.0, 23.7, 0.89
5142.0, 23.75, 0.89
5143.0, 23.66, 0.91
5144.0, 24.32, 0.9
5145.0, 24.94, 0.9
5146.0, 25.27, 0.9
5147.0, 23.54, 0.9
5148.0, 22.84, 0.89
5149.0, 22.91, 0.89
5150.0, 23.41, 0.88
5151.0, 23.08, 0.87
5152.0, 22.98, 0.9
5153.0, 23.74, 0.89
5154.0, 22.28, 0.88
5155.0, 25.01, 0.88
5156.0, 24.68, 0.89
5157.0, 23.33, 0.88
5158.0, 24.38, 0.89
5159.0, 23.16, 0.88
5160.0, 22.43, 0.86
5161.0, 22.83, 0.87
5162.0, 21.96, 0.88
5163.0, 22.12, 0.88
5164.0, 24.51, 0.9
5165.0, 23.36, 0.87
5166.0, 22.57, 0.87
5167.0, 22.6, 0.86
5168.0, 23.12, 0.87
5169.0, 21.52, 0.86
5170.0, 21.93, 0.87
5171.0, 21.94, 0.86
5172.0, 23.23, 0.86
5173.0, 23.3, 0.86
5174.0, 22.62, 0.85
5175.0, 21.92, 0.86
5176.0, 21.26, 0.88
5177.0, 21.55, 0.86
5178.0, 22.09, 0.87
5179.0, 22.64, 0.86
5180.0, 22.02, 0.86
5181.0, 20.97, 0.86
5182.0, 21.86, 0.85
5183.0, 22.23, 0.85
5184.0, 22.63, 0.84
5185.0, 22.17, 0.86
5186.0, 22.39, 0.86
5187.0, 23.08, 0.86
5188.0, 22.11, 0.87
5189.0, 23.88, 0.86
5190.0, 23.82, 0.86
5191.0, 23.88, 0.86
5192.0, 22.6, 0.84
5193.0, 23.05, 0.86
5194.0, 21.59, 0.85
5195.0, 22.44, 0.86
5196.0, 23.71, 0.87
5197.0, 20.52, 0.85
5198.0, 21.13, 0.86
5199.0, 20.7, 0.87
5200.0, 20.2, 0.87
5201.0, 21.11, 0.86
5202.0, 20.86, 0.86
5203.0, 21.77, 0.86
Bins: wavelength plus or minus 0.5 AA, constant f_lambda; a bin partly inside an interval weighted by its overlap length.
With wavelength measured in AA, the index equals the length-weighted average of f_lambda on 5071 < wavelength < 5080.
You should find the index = 22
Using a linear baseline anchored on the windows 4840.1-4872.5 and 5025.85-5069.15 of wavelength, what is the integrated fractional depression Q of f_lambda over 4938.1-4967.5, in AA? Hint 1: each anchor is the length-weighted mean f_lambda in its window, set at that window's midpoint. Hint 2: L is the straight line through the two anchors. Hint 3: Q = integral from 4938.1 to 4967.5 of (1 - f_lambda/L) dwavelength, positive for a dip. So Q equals 0.0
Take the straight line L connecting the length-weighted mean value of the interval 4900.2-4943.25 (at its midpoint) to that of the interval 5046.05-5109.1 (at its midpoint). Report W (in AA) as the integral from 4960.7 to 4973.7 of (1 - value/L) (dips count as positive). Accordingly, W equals 0.89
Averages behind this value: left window 19.6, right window 21.9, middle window 18.9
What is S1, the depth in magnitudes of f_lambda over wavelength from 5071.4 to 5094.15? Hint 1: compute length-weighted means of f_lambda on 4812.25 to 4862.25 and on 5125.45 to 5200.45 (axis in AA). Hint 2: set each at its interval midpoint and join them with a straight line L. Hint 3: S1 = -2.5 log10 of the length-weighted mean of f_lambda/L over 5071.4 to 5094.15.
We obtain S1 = -0.031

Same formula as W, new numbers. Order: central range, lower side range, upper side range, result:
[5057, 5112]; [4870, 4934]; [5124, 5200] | -1.3 AA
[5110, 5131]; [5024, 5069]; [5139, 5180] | 0.3 AA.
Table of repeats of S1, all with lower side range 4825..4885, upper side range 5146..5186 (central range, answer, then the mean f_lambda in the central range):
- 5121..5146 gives -0.054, 23.5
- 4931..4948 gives -0.047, 20.5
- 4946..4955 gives -0.070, 21.1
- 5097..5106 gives -0.023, 22.4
